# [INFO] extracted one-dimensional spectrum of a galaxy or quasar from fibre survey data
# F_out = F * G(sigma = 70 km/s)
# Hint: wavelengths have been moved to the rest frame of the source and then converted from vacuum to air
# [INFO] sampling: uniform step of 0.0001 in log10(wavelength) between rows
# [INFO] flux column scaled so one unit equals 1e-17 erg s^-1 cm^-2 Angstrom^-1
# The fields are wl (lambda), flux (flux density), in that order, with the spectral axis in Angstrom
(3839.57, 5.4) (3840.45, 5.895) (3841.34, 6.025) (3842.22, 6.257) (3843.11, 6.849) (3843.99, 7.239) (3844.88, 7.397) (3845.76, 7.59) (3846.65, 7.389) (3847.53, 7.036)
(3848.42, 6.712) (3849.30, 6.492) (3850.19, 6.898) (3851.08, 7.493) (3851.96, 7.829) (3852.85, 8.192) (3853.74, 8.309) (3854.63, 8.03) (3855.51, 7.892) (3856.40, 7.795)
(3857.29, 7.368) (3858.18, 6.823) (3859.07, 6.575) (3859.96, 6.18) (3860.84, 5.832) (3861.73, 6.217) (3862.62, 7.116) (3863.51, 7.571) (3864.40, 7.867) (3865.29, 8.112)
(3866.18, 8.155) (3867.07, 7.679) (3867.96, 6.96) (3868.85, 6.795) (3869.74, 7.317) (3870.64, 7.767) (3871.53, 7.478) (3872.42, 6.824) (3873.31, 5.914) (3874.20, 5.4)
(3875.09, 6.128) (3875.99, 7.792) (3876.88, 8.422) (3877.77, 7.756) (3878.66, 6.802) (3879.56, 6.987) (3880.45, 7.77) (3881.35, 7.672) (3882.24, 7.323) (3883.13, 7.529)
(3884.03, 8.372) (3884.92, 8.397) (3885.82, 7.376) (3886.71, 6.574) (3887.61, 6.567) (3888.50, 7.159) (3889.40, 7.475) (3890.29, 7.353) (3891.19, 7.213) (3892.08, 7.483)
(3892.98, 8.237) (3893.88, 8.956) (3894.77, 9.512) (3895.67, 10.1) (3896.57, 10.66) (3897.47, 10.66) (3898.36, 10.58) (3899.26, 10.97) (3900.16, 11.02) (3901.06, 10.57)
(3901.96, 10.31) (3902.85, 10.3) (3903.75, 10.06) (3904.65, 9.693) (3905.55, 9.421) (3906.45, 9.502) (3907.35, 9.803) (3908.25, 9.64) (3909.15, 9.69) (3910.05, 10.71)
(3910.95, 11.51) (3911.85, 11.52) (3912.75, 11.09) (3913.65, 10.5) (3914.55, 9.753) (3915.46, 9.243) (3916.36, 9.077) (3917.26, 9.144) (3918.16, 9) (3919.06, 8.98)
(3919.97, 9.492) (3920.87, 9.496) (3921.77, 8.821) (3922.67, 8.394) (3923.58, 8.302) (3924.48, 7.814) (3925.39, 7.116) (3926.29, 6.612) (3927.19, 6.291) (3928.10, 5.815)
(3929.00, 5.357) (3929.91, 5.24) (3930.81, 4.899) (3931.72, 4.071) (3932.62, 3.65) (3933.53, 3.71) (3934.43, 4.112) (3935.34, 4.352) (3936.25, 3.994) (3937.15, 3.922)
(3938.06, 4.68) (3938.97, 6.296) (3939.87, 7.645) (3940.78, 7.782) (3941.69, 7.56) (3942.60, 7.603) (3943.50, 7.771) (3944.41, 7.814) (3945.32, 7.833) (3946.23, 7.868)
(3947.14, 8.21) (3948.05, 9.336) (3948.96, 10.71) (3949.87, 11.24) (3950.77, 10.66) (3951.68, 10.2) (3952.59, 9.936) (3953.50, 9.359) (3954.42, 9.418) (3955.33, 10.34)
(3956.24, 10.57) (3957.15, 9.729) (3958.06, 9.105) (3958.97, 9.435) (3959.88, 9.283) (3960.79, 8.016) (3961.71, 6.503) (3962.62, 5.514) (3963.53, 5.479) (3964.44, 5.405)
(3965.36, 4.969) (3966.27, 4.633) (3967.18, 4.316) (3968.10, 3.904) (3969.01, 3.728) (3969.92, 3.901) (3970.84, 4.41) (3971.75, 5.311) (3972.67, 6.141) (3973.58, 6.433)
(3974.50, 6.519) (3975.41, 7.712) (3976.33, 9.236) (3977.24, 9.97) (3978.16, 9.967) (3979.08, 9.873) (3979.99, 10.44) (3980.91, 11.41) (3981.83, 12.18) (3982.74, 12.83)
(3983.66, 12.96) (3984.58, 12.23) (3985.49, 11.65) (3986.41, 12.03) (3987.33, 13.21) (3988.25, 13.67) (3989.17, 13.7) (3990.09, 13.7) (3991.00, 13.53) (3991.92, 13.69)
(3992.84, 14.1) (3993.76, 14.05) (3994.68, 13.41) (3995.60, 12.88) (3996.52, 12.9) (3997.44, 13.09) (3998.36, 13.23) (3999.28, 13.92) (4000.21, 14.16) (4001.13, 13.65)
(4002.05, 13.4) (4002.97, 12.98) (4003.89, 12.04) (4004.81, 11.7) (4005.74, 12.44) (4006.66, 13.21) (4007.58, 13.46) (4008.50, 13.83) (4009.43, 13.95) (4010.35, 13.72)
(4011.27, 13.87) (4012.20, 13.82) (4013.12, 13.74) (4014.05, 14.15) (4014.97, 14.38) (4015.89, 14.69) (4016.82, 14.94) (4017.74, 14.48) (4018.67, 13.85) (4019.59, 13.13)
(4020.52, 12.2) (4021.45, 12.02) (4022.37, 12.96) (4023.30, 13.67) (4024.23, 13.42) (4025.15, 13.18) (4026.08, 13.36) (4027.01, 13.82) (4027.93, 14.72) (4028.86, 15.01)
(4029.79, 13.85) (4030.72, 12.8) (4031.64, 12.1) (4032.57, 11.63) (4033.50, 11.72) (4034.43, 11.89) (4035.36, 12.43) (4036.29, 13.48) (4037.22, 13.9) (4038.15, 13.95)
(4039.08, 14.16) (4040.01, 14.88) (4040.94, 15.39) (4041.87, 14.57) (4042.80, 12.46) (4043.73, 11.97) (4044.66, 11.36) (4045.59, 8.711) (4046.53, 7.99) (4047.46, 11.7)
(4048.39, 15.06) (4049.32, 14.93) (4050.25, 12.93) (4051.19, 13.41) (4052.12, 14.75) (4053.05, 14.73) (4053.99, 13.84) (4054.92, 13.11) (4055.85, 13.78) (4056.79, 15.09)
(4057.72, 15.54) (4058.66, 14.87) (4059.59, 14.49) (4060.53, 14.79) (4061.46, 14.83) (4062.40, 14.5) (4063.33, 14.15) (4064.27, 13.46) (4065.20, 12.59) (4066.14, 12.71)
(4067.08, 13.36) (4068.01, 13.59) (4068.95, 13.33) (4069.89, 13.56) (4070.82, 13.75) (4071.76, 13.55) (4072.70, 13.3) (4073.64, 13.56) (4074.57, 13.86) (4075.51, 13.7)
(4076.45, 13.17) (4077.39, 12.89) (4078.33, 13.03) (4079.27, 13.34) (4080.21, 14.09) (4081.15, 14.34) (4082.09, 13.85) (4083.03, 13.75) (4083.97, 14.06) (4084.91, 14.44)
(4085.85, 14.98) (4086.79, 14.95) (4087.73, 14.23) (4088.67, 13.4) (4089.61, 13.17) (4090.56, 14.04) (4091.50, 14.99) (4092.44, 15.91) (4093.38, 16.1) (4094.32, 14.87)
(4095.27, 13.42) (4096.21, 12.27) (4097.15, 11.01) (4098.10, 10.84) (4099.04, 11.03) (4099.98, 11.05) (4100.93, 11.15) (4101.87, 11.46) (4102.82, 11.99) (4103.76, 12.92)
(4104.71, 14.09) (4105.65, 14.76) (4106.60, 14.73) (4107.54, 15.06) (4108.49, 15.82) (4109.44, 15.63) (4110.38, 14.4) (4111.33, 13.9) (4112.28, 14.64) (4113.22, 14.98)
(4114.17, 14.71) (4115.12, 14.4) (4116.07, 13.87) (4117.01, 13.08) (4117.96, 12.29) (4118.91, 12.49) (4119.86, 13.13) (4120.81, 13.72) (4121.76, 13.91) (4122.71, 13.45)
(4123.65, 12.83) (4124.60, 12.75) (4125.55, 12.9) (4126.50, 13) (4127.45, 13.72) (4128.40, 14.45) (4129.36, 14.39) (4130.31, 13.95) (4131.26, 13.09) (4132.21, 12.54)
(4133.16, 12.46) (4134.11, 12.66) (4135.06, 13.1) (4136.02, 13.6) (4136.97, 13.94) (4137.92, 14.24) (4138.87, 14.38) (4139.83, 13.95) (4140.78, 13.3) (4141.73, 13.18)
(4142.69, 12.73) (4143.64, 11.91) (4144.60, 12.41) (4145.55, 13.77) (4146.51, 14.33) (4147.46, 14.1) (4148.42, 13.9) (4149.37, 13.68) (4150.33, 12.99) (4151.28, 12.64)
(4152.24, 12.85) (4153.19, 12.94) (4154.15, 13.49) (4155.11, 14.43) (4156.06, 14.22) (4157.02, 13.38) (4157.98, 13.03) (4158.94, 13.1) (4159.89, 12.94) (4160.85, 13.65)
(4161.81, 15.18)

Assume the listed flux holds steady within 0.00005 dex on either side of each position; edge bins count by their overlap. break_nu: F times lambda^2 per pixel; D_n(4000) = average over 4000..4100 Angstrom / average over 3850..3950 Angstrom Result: 1.85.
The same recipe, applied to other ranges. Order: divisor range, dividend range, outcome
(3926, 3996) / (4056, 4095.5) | 1.76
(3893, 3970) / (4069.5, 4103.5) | 1.78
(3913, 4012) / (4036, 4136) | 1.55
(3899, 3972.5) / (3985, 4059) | 1.78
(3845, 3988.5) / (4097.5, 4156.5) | 1.85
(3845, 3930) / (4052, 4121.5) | 1.86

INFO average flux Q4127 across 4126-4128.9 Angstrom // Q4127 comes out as 13.7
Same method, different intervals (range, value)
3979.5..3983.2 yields 11.7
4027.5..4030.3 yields 14.5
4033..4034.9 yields 11.8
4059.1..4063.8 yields 14.6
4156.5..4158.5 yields 13.2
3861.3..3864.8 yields 7.19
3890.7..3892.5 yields 7.35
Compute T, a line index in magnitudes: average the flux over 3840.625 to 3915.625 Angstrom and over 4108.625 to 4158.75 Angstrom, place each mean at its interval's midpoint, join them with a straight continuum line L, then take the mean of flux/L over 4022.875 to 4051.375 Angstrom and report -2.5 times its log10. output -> -0.14 mag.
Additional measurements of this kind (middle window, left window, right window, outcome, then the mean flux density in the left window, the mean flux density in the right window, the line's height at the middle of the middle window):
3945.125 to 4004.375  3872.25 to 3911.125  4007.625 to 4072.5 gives 0.15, 8.59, 13.5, 11.3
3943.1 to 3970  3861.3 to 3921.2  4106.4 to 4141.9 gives 0.26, 8.58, 13.8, 10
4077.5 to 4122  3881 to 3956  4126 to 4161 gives -0.11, 8.32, 13.4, 12.4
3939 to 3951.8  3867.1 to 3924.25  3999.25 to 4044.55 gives 0.22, 8.68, 13.4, 10.6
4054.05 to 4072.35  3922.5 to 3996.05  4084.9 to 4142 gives -0.17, 8.38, 13.6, 11.9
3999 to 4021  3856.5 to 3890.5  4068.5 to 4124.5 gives -0.21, 7.2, 13.6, 11.1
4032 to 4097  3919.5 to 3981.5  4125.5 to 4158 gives -0.24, 7.3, 13.4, 11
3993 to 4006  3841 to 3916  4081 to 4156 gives -0.21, 8.15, 13.6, 10.9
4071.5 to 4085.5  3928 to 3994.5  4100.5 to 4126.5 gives -0.10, 8.36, 13.7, 12.4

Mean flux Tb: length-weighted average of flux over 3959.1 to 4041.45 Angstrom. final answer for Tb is 11.6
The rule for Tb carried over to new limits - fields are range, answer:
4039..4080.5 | 13.5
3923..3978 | 6.98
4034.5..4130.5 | 13.6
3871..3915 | 8.75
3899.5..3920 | 10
